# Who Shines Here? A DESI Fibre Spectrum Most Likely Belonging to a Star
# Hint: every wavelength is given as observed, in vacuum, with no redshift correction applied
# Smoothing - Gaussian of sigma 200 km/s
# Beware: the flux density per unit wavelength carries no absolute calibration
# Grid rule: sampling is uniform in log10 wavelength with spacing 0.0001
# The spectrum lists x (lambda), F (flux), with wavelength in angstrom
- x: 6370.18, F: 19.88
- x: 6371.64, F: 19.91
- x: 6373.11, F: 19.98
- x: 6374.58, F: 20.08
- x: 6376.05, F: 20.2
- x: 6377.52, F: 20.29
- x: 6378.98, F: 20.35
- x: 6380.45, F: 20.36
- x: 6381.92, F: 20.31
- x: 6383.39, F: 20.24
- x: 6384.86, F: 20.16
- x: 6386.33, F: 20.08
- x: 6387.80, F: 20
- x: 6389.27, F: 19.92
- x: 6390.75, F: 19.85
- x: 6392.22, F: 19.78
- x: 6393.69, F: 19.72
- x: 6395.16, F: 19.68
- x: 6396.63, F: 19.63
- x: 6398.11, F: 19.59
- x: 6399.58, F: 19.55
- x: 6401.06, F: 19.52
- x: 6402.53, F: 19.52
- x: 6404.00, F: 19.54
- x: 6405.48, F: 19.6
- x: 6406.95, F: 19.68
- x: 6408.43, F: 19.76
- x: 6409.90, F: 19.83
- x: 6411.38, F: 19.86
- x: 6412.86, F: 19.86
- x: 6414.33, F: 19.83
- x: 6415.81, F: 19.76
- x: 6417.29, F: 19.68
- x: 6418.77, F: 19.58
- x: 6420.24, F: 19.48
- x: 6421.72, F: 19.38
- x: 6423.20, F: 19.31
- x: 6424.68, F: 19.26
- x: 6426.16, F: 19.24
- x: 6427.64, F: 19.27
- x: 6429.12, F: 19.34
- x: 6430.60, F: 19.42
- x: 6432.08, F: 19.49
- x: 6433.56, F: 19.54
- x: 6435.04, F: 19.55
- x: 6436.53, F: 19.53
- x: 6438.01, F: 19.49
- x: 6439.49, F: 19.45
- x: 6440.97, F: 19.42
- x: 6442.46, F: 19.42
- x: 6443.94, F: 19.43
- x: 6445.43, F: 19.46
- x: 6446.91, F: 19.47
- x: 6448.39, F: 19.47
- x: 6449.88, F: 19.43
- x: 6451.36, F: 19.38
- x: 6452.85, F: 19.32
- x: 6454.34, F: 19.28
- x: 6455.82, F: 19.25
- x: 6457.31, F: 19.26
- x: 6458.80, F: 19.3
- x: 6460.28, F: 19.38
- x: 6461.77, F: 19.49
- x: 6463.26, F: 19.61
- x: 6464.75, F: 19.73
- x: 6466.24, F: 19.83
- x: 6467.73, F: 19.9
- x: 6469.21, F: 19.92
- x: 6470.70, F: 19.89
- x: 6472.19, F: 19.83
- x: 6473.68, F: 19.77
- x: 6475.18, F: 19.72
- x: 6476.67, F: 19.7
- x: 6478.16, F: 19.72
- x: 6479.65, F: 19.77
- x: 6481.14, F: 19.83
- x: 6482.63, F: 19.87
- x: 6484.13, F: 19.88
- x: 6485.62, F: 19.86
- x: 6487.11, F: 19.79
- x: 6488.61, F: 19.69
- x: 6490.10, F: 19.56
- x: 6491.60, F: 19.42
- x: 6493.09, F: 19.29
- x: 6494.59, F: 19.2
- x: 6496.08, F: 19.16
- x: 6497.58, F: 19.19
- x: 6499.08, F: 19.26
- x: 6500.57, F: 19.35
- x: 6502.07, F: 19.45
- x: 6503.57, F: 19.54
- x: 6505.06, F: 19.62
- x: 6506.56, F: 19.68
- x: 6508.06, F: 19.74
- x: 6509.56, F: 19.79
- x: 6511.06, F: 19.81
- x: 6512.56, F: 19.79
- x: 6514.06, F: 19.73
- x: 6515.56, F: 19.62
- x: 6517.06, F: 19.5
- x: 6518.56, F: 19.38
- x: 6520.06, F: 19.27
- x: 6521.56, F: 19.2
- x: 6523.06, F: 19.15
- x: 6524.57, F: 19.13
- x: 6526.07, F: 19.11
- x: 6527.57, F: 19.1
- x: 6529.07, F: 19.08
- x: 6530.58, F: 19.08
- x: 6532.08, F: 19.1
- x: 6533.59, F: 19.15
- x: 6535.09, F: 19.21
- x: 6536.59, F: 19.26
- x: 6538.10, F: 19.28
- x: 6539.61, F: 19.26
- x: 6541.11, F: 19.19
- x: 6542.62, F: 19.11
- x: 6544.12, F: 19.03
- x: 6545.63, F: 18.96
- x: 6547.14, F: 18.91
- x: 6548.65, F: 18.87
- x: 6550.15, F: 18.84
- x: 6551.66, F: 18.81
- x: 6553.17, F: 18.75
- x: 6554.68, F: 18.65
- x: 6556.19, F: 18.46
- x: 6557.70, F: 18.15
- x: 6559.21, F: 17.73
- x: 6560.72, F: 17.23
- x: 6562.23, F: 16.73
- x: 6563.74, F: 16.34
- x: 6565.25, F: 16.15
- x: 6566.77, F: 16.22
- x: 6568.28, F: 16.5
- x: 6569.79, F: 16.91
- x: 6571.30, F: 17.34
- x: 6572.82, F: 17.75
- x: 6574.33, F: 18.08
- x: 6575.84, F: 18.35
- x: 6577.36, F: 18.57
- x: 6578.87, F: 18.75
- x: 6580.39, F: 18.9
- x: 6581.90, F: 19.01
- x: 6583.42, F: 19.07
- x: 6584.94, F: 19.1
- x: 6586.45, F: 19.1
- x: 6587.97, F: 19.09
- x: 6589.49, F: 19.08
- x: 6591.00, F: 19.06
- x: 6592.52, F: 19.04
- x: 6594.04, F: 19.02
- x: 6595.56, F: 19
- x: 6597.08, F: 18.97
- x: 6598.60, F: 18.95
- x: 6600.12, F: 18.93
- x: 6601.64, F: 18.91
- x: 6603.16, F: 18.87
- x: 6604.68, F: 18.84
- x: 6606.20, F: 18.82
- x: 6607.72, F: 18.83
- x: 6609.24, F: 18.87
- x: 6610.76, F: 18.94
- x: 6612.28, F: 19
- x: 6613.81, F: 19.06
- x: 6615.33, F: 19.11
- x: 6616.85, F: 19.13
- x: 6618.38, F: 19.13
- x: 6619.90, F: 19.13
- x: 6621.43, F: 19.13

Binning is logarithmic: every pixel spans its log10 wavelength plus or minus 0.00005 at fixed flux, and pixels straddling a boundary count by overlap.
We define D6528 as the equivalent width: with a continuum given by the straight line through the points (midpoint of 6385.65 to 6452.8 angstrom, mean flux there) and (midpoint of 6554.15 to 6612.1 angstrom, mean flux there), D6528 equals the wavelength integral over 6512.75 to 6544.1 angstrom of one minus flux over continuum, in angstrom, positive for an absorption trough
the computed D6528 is -0.8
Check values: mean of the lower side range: 19.6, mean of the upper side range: 18.3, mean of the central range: 19.3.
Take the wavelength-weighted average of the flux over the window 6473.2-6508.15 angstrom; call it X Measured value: 19.6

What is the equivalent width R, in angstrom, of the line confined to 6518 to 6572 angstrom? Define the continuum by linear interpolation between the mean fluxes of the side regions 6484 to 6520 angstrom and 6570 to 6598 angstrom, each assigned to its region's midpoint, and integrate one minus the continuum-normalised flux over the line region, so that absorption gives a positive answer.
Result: 1.8 angstrom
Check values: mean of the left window 19.5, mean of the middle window 18.5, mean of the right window 18.7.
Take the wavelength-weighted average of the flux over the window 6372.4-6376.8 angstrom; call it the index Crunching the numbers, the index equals 20.1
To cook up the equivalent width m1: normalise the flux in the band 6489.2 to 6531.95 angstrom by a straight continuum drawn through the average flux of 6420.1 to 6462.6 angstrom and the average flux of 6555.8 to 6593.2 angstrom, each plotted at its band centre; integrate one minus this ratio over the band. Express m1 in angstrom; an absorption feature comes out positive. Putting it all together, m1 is -1.6 angstrom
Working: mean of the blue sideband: 19.4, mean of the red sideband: 18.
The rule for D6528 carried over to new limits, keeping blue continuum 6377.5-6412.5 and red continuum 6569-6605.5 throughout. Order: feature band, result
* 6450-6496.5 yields -0.5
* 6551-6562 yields 0.4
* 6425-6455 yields 0.3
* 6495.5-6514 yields -0.3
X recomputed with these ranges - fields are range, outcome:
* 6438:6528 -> 19.5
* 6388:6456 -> 19.5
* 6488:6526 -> 19.5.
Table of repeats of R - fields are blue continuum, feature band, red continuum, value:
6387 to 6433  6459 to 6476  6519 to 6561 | -0.4 angstrom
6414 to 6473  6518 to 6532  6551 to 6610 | -0.3 angstrom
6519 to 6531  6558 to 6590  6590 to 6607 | 1.9 angstrom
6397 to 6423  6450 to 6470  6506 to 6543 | 0.0 angstrom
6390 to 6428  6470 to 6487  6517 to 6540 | -0.4 angstrom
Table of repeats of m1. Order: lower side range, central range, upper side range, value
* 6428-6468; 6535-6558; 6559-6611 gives -0.4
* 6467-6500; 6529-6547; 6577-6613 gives 0.2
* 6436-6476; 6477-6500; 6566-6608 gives -0.3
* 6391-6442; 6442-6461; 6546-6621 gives 0.0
